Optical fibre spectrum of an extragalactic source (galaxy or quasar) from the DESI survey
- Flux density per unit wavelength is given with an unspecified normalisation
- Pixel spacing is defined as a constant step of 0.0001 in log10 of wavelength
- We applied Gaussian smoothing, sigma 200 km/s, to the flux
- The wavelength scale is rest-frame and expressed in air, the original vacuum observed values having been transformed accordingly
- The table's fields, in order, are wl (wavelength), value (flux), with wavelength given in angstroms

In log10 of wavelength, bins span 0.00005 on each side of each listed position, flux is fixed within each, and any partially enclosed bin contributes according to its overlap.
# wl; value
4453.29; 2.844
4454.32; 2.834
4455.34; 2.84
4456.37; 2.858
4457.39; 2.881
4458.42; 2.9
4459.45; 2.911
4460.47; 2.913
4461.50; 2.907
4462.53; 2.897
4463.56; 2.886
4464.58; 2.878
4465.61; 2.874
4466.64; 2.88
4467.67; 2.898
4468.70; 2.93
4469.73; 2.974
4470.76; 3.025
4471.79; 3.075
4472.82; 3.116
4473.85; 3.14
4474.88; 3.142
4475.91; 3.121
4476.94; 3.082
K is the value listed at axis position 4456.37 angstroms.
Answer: 2.858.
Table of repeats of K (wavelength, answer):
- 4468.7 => 2.93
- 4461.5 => 2.907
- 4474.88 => 3.142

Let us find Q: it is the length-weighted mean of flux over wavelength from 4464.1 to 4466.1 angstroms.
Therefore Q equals 2.87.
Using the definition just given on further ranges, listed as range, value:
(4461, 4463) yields 2.9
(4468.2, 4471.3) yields 2.98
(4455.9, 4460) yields 2.89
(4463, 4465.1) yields 2.89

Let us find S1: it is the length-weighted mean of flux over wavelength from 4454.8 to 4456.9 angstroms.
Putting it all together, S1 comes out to 2.86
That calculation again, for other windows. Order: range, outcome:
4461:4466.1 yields 2.89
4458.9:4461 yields 2.91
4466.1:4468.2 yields 2.88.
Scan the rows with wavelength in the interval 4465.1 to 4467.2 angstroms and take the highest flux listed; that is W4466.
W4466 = 2.88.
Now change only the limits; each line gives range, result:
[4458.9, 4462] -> 2.913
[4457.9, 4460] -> 2.911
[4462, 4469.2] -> 2.93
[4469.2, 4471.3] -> 3.025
